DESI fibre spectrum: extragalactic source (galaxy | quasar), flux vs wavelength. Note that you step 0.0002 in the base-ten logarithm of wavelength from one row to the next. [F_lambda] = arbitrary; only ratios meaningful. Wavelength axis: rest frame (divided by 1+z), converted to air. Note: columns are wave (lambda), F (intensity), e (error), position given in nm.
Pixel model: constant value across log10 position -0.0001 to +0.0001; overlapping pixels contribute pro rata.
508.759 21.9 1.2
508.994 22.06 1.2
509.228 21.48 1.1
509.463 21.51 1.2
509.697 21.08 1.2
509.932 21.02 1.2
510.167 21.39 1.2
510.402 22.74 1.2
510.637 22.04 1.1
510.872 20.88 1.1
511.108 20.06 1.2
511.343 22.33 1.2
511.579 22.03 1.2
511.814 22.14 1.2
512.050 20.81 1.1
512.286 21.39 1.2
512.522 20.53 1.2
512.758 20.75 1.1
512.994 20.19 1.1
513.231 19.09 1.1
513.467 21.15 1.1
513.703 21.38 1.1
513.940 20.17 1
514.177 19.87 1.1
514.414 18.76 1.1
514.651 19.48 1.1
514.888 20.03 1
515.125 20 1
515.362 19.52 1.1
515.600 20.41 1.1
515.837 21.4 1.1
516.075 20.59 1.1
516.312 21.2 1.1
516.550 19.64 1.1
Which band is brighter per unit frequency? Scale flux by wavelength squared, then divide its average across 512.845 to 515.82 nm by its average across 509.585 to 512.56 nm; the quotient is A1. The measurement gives 0.95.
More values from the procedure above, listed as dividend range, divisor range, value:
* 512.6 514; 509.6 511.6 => 0.96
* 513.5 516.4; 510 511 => 0.95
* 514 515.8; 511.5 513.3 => 0.96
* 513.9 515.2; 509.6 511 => 0.93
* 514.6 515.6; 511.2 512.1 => 0.92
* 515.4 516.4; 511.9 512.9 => 1.01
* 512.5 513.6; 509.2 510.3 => 0.97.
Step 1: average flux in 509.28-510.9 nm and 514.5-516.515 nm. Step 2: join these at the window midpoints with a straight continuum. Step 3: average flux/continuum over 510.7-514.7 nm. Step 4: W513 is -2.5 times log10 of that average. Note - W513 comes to 0.01 mag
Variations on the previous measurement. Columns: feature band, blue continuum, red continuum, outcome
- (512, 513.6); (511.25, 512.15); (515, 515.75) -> 0.04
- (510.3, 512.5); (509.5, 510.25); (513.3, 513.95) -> -0.02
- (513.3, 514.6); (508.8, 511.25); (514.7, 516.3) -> 0.03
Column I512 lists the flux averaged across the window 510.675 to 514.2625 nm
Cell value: 20.9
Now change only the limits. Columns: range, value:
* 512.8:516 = 20.1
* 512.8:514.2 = 20.4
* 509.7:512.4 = 21.5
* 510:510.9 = 21.8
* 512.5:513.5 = 20.3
